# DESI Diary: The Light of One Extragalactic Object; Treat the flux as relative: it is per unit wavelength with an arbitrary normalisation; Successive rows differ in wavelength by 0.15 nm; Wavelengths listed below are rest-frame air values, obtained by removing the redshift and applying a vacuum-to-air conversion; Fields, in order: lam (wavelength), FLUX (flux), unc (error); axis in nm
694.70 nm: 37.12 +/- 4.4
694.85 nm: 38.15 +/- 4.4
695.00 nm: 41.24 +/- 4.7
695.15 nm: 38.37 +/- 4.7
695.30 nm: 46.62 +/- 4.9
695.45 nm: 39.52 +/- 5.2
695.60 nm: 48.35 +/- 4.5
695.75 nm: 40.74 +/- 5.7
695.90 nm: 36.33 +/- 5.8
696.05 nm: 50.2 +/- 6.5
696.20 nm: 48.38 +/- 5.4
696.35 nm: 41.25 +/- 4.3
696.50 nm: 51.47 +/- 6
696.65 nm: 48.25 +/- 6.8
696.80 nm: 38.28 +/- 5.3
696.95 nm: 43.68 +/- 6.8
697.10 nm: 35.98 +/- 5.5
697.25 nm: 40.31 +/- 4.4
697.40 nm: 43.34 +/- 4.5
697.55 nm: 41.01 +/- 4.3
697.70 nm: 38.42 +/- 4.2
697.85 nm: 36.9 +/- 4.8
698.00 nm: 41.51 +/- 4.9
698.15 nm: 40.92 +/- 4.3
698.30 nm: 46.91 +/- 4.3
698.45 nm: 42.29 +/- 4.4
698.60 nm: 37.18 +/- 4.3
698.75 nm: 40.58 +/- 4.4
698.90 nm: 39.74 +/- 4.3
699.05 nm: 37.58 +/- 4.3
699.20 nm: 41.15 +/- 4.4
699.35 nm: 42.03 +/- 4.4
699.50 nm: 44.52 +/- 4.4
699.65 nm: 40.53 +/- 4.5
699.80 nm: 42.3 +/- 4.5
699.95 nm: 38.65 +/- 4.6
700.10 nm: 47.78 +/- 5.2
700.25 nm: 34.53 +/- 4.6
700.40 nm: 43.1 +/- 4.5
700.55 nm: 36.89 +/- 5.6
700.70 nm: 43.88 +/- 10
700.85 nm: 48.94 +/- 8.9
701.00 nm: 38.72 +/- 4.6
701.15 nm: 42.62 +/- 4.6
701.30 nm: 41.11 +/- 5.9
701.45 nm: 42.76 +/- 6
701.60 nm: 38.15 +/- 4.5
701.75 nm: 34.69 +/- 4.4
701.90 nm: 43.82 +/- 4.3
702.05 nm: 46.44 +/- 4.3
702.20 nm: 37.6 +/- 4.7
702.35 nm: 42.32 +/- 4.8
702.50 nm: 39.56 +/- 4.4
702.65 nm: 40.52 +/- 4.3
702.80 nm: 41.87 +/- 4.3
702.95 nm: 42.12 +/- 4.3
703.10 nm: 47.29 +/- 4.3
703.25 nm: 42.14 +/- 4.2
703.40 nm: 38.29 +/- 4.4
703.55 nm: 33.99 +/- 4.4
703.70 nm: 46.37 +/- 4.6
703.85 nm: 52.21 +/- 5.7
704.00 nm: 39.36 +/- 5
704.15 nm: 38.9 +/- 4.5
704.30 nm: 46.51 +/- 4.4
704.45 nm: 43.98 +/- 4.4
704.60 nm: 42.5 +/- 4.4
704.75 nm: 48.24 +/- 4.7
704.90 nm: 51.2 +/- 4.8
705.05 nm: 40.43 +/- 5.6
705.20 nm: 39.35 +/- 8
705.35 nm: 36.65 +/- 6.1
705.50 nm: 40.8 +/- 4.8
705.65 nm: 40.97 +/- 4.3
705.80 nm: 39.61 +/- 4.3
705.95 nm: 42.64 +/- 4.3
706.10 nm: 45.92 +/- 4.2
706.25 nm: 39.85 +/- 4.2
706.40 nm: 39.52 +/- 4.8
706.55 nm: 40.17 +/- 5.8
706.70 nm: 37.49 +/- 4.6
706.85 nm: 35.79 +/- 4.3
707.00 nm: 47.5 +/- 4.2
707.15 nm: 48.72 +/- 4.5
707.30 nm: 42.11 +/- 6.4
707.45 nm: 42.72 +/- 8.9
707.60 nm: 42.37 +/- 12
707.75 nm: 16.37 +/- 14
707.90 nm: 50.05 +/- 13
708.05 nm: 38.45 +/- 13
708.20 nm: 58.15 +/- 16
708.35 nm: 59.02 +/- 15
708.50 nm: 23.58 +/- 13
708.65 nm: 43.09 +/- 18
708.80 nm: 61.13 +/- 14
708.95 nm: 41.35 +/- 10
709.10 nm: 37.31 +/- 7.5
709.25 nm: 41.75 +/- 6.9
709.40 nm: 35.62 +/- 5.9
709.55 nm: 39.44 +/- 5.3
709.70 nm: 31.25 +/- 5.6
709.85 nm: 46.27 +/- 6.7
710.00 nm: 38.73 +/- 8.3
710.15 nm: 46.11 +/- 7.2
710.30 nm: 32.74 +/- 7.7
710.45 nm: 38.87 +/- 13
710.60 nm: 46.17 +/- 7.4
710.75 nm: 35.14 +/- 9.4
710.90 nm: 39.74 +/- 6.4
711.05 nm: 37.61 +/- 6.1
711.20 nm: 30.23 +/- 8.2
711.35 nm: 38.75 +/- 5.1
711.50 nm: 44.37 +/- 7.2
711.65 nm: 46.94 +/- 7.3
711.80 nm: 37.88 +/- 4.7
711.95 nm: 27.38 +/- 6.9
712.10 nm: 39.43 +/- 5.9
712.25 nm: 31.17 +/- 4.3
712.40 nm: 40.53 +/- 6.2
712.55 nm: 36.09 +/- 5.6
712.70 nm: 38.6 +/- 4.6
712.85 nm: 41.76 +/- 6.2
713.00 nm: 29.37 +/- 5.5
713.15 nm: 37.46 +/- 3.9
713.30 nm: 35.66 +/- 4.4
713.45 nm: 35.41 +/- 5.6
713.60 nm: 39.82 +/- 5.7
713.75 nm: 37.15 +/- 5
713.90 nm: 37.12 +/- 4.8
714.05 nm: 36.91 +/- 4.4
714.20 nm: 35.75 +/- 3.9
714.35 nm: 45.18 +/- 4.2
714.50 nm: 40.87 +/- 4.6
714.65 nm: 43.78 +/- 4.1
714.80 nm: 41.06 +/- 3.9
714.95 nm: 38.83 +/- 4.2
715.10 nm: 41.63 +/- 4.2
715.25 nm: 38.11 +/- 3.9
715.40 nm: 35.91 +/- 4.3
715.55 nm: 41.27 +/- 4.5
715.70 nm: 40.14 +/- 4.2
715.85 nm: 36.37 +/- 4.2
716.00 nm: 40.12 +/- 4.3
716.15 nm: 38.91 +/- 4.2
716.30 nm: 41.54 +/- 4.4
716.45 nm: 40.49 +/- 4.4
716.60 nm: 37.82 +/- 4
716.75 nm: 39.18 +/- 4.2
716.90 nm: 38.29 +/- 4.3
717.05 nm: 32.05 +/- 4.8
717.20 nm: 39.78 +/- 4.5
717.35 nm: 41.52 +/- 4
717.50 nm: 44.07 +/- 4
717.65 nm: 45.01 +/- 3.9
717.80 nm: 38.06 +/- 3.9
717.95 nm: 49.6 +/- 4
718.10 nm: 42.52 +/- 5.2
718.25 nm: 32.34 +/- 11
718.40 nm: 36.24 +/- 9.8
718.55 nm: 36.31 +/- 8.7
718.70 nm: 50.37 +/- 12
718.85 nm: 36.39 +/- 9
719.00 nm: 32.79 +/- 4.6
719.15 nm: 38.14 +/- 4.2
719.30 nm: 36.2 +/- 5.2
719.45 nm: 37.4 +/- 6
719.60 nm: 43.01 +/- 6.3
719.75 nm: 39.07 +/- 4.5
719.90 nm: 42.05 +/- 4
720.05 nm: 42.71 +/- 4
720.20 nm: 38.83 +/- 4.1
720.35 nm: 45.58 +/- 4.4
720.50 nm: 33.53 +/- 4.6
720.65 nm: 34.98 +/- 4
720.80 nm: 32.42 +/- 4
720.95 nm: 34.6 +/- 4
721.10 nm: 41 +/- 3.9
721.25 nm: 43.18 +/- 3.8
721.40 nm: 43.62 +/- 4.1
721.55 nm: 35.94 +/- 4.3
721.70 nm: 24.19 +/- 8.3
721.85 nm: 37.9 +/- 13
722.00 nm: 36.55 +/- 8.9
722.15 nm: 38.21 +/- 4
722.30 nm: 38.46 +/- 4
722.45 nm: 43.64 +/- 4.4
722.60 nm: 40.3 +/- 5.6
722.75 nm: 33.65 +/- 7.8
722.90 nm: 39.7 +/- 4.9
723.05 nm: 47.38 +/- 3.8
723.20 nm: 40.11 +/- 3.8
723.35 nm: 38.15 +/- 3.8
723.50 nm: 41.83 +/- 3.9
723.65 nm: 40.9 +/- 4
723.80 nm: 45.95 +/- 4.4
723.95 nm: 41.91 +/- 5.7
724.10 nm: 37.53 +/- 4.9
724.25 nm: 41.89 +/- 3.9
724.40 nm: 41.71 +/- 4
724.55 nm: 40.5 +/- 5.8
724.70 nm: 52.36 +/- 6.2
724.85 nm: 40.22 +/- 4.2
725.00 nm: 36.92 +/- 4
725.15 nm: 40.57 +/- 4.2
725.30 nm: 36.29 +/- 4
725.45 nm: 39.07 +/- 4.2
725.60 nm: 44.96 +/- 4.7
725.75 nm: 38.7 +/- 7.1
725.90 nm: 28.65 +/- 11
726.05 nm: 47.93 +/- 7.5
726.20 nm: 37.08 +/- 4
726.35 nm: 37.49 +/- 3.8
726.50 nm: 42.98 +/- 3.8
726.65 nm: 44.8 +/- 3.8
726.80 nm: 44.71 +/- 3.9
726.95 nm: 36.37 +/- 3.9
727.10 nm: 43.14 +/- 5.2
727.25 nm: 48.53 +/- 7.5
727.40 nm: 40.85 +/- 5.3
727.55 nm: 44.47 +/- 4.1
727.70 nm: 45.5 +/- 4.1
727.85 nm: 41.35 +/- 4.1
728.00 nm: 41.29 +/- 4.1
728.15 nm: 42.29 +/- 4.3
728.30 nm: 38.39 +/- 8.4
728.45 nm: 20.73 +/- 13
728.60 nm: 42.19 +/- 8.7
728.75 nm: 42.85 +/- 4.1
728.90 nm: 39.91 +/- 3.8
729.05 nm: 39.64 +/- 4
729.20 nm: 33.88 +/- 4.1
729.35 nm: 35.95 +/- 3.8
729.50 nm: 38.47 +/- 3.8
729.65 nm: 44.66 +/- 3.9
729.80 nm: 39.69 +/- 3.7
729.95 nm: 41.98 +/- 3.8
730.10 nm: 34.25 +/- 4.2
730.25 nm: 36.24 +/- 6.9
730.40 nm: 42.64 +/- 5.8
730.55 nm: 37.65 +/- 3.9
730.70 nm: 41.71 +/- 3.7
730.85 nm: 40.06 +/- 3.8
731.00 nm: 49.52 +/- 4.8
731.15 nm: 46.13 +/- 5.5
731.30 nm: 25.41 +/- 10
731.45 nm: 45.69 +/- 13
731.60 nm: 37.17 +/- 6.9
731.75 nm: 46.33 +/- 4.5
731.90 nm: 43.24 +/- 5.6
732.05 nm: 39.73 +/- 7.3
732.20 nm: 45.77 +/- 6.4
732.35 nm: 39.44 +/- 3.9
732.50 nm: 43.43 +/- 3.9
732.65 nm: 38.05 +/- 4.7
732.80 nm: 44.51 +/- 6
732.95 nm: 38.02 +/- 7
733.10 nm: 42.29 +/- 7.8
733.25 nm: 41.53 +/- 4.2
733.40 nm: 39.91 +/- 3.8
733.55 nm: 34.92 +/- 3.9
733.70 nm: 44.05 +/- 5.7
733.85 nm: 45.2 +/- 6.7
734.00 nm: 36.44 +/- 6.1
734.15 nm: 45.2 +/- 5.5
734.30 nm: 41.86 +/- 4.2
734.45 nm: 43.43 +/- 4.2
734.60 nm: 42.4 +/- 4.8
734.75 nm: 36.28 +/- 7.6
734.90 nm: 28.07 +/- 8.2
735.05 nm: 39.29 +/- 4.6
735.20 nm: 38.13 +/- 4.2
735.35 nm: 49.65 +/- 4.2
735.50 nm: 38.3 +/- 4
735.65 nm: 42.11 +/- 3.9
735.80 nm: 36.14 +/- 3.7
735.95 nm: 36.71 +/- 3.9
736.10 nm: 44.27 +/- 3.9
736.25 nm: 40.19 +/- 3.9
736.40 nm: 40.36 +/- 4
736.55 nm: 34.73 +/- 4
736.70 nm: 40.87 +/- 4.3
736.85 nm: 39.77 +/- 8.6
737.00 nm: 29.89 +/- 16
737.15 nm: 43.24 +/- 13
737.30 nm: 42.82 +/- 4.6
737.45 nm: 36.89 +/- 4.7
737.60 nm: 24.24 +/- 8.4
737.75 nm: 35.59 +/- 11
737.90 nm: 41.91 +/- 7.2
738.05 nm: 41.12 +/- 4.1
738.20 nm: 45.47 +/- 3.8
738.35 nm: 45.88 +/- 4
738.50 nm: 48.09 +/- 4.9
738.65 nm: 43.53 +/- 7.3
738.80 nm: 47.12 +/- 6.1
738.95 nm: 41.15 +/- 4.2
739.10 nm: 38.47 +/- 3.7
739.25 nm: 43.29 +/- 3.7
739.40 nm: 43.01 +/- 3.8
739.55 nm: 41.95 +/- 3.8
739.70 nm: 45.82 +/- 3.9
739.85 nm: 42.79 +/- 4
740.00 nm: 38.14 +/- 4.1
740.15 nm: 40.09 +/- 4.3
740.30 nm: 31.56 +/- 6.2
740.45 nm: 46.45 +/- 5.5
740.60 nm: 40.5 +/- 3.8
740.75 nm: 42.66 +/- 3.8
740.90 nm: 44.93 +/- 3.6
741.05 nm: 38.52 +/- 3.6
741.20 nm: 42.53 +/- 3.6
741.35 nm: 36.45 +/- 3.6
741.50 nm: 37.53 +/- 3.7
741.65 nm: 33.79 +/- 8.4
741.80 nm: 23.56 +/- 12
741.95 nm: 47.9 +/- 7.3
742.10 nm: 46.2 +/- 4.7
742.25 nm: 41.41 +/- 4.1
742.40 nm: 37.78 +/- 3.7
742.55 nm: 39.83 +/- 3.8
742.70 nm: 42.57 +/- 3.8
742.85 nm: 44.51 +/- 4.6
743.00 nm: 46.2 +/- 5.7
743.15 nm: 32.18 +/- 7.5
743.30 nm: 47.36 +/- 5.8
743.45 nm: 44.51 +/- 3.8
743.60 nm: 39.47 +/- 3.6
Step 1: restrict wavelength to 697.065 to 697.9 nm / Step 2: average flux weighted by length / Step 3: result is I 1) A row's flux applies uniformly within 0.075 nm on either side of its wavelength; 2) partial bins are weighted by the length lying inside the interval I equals 39.6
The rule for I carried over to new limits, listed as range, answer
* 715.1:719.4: 39.3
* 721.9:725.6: 40.6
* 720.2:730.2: 39.7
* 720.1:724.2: 38.9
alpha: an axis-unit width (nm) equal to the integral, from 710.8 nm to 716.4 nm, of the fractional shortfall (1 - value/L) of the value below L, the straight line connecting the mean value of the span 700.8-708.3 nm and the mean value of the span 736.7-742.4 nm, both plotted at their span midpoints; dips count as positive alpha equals 0.43 nm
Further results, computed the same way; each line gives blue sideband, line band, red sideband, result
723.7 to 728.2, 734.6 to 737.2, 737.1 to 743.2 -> 0.138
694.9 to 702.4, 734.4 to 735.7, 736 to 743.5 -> 0.034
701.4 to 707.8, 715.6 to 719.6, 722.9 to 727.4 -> 0.192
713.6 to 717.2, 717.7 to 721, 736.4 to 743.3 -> 0.037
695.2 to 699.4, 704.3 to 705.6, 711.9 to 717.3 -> -0.088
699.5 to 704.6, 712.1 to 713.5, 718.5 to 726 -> 0.142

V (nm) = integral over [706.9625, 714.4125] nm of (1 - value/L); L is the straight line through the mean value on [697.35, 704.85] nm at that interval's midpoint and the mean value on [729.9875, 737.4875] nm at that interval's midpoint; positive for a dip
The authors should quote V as 0.29 nm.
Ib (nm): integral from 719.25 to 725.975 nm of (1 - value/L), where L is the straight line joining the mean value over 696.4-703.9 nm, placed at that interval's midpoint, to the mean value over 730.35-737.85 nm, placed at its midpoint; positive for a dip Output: 0.19 nm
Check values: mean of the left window 41.6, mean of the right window 40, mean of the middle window 39.4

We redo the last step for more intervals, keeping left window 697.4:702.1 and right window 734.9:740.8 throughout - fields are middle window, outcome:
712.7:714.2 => 0.150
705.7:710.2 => -0.078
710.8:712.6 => 0.151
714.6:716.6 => 0.054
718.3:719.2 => 0.057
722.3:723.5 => 0.009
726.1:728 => -0.079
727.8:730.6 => 0.135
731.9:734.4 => -0.053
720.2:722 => 0.163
